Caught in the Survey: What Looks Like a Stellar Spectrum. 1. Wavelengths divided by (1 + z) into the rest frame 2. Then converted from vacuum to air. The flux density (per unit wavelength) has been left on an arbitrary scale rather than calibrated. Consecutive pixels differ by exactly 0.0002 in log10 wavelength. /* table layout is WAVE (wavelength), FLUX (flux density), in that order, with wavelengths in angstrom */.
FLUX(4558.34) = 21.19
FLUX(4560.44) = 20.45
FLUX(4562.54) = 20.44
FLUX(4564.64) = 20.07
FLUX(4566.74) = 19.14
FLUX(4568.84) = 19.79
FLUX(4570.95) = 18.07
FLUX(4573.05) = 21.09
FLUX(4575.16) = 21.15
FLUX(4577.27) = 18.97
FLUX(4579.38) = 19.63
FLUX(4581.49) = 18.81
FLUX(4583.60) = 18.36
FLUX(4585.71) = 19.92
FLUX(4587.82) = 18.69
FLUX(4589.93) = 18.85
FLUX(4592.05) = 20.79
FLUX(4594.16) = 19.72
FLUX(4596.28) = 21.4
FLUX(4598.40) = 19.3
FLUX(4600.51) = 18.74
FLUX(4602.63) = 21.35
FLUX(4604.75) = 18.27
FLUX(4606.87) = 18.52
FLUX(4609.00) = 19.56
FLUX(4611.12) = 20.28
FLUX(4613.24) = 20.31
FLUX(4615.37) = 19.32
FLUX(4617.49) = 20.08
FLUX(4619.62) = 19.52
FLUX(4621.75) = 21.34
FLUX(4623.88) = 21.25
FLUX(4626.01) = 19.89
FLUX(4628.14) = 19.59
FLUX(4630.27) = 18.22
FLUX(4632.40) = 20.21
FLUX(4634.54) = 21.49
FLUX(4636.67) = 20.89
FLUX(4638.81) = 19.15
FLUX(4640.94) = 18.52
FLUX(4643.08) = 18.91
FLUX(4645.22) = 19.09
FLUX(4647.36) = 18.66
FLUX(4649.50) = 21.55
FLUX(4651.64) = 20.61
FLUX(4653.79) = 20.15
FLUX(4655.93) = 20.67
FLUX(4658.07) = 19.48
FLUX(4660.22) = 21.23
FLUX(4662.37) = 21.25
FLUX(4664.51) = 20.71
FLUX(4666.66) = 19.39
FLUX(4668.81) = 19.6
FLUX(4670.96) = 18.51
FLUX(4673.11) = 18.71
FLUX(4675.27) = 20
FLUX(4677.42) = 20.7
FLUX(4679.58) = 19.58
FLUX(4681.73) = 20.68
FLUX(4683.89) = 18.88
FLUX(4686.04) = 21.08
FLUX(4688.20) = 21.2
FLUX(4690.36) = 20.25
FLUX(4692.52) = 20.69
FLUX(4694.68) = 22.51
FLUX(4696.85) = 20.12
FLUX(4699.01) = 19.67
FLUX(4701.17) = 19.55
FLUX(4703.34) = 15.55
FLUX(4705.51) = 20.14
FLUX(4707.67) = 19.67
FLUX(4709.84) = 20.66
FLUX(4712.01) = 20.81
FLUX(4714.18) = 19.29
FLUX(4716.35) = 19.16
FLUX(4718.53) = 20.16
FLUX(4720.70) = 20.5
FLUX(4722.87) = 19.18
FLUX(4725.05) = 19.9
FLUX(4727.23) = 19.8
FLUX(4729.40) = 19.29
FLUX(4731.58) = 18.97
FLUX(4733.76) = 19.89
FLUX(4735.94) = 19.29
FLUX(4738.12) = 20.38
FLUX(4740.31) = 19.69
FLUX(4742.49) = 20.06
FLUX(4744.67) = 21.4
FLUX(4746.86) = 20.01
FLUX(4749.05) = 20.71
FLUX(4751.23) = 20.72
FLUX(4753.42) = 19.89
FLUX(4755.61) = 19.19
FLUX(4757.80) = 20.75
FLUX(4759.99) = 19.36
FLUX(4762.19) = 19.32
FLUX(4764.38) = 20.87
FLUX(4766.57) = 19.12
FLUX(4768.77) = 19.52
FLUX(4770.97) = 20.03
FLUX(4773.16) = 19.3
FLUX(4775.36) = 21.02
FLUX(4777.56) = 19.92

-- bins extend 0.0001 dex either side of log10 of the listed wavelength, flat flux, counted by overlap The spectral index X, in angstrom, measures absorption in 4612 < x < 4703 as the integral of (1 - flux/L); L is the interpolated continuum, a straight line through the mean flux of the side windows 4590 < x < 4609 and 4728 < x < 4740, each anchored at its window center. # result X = -1.83 angstrom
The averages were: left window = 19.7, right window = 19.6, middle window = 20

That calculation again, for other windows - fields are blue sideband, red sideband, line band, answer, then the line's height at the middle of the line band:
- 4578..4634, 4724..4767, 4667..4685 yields 0.22 angstrom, 19.8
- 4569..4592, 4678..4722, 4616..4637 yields -0.59 angstrom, 19.7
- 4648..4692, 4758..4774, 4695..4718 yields 0.50 angstrom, 20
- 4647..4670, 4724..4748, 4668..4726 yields 0.67 angstrom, 20.1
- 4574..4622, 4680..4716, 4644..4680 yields -0.18 angstrom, 19.9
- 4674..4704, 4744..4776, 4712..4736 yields 0.49 angstrom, 20.1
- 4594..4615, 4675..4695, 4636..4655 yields 0.40 angstrom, 20.1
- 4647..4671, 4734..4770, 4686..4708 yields 0.18 angstrom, 20.2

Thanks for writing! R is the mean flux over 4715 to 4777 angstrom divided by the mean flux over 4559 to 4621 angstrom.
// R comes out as 1.0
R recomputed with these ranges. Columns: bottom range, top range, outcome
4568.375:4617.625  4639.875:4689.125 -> 1.02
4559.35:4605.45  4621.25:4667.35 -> 1.02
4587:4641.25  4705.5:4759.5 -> 1.01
